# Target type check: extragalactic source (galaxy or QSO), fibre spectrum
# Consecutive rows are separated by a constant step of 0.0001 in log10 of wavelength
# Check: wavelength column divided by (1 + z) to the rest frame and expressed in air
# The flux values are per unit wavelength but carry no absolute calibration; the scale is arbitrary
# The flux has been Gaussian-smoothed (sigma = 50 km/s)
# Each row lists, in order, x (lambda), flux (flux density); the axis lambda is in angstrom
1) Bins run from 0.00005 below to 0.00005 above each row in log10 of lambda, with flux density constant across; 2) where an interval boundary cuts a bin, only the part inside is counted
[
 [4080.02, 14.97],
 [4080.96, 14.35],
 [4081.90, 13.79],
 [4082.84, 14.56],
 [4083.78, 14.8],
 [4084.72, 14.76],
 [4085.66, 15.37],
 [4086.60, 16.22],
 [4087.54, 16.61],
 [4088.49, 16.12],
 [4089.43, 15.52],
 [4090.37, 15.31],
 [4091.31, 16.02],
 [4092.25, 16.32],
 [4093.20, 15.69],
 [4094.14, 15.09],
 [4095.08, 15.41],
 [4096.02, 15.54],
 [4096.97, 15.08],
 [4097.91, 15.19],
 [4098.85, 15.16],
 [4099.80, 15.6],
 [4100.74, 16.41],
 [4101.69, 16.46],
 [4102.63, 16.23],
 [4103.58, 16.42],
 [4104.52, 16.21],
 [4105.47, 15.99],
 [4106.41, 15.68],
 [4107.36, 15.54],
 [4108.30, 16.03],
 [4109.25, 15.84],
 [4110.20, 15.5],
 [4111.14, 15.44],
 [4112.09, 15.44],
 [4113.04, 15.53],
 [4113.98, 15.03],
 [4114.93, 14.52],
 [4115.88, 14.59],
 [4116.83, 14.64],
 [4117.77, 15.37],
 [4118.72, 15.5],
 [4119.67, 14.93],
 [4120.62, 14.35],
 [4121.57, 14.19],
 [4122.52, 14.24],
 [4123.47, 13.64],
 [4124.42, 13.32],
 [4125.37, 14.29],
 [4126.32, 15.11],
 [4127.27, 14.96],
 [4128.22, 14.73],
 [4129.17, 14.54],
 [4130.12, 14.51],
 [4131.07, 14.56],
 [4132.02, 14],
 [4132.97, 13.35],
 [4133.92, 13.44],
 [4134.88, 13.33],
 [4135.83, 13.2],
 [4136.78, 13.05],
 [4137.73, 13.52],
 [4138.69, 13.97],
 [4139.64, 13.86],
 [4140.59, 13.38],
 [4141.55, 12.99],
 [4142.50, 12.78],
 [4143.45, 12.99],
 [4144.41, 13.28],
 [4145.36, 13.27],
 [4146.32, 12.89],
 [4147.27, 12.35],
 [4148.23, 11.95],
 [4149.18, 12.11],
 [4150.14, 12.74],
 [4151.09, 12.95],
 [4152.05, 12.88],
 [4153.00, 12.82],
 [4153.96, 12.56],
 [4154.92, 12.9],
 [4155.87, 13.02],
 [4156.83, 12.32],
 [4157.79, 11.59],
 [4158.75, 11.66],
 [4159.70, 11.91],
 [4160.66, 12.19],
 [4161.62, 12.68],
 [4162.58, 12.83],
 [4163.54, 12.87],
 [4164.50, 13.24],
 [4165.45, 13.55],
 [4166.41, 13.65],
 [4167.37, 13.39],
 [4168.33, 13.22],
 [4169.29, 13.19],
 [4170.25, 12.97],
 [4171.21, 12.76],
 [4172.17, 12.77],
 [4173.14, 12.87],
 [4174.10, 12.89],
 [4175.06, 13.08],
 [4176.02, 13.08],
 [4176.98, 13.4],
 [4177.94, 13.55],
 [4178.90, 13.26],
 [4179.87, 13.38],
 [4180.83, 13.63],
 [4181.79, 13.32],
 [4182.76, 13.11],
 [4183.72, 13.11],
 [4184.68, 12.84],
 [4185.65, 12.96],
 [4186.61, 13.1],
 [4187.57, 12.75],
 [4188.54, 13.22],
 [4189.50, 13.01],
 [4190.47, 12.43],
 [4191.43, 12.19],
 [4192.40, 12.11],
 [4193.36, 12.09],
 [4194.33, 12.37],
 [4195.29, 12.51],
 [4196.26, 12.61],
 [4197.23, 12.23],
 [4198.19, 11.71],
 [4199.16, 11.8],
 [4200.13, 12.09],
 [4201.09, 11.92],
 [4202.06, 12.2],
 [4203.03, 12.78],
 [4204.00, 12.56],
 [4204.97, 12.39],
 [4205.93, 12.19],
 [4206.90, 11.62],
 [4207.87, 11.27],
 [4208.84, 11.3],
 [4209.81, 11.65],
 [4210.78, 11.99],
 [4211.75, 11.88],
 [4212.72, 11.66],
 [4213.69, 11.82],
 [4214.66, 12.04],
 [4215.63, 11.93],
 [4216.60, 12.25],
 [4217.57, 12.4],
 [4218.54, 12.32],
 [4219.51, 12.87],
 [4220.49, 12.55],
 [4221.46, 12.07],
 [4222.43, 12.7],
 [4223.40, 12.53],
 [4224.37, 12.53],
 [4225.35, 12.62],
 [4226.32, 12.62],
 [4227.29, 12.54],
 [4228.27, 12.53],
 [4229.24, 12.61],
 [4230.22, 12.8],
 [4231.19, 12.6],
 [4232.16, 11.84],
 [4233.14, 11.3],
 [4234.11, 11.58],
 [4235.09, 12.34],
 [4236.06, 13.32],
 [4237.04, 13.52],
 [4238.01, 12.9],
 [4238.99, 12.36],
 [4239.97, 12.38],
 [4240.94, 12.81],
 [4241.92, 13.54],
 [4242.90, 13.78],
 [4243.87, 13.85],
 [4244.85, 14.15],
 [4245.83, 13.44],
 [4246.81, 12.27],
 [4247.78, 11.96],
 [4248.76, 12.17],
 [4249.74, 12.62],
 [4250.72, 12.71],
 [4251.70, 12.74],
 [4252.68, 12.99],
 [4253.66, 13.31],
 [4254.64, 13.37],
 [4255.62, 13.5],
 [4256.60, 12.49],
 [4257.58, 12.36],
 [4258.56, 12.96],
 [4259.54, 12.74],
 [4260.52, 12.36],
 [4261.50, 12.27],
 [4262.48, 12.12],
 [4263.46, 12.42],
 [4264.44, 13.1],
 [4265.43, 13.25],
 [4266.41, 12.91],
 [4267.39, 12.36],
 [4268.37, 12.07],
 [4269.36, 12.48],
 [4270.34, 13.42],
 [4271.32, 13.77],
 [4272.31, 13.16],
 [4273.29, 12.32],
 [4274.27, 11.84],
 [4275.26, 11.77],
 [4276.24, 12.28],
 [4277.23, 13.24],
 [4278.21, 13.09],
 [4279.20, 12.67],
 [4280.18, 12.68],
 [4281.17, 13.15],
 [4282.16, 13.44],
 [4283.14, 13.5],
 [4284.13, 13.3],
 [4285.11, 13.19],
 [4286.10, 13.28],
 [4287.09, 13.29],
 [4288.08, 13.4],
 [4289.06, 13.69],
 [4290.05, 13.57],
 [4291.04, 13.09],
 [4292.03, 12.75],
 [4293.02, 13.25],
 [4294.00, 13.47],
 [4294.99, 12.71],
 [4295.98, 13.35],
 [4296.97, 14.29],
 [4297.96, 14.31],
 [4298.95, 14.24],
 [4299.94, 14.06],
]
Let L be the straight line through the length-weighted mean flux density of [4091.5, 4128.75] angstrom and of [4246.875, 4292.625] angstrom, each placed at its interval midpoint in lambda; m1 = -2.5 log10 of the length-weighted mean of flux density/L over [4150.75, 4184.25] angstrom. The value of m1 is 0.12 mag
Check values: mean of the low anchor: 15.3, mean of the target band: 12.9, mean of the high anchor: 12.8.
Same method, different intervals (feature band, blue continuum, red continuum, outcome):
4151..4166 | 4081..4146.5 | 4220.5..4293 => 0.13 mag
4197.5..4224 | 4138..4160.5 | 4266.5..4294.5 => 0.07 mag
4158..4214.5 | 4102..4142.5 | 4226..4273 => 0.09 mag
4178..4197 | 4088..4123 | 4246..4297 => 0.11 mag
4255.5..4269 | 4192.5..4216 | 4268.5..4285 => 0.01 mag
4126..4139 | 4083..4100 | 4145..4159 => -0.04 mag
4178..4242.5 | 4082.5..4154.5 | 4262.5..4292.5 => 0.10 mag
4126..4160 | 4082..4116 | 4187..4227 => 0.08 mag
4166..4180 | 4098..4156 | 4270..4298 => 0.06 mag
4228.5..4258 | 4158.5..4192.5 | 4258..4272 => 0.00 mag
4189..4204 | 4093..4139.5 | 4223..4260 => 0.10 mag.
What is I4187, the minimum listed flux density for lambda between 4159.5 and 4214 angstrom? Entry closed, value 11.27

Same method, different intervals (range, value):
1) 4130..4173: 11.59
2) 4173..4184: 12.87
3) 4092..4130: 13.32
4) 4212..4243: 11.3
